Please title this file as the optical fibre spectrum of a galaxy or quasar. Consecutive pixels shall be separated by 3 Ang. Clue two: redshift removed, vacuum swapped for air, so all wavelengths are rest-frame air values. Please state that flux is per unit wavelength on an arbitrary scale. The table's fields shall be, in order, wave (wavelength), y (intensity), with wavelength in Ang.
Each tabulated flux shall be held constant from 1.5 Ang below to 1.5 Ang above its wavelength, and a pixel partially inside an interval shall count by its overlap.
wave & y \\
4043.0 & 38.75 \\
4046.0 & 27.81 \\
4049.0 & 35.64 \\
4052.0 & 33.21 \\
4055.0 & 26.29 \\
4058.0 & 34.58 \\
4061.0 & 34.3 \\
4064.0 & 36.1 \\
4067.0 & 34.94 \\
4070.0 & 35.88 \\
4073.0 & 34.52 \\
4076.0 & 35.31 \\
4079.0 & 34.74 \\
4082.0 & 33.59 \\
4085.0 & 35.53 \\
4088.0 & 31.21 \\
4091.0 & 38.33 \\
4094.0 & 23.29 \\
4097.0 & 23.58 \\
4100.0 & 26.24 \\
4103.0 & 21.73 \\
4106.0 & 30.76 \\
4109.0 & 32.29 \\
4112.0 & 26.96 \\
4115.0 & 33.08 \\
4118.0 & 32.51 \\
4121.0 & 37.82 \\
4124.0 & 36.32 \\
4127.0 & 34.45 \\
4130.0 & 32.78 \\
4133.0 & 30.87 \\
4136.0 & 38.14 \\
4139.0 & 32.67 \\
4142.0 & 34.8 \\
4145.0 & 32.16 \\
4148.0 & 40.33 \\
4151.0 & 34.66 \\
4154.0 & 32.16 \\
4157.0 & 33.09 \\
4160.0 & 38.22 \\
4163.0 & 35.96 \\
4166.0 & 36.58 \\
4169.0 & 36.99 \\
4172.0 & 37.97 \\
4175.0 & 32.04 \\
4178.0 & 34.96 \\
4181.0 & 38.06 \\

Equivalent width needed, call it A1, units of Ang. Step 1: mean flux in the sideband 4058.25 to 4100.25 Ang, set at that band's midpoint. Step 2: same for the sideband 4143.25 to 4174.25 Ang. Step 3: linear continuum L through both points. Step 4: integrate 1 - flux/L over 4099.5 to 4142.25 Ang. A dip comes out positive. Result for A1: 2.8 Ang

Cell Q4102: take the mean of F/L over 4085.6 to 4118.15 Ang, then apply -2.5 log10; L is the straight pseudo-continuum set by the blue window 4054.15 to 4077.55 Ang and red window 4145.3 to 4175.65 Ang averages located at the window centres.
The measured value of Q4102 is 0.19 mag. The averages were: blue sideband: 34.2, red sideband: 35.8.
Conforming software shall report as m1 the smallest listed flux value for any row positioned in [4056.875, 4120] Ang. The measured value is 21.73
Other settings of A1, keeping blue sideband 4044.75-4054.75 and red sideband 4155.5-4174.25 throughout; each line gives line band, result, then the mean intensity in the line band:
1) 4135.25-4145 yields 0.2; 34.5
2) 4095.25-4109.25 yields 3.1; 26.4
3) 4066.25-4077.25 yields -0.9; 35.2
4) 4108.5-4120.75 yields 0.9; 31.8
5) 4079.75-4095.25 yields 0.2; 32.7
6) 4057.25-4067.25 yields -0.9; 35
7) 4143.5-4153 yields 0.0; 35.5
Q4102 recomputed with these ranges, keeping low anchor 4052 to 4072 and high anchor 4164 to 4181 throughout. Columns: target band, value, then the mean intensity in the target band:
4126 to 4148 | 0.03 mag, 34.1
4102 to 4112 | 0.21 mag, 28.4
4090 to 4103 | 0.27 mag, 26.8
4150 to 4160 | 0.05 mag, 34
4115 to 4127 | -0.01 mag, 35.1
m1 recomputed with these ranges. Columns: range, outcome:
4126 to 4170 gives 30.87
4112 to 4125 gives 26.96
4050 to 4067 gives 26.29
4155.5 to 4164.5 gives 33.09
